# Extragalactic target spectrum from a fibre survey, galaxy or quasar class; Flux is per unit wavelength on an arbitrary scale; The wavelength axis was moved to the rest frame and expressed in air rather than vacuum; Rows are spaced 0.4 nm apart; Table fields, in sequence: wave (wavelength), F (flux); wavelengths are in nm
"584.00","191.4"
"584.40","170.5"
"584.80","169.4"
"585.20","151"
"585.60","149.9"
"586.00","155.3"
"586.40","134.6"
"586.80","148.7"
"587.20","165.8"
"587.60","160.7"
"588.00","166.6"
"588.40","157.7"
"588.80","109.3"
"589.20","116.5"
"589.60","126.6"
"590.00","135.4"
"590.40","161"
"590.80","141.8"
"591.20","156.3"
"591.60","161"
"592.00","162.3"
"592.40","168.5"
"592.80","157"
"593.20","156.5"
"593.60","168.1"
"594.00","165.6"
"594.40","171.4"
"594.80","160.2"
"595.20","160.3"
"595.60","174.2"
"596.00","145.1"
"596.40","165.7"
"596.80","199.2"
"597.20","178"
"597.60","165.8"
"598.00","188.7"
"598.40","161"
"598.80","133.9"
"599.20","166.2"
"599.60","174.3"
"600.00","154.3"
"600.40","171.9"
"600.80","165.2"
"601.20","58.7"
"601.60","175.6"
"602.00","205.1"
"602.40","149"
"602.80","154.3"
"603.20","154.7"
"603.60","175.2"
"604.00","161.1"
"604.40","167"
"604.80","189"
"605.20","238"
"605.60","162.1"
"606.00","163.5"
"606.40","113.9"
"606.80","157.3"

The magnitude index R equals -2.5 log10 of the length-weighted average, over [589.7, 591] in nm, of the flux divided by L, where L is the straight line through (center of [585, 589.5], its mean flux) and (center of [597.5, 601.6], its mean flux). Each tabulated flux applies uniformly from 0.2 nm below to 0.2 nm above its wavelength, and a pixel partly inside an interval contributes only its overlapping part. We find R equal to 0.03 mag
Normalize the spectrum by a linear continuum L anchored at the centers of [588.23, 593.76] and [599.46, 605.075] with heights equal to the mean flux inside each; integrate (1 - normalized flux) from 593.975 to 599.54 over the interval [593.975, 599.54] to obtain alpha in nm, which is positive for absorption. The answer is -0.423 nm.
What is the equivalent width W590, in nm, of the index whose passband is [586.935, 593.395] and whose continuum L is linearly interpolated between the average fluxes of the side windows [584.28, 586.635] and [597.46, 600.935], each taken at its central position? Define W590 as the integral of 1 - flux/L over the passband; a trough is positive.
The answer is 0.32 nm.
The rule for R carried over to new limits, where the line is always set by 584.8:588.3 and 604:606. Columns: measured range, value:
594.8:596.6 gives 0.053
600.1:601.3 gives 0.255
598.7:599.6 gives 0.114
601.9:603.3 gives 0.102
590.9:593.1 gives 0.024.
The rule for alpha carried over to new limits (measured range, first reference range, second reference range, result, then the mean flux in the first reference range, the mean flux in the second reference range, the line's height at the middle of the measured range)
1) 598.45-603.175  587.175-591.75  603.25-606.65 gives 0.24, 146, 170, 164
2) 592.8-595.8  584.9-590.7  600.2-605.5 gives -0.19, 146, 166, 155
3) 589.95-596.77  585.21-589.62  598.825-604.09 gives -0.45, 146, 158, 151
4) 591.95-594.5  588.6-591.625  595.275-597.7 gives -0.17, 137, 171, 154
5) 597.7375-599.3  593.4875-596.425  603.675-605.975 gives 0.07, 164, 181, 170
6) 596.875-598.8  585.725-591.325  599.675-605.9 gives -0.15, 145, 166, 159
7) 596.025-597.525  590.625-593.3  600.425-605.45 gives -0.13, 158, 166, 162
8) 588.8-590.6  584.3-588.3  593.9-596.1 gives 0.31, 157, 163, 159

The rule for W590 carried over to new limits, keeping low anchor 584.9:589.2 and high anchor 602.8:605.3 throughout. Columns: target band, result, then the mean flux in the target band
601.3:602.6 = 0.04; 168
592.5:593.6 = -0.01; 160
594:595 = -0.03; 166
